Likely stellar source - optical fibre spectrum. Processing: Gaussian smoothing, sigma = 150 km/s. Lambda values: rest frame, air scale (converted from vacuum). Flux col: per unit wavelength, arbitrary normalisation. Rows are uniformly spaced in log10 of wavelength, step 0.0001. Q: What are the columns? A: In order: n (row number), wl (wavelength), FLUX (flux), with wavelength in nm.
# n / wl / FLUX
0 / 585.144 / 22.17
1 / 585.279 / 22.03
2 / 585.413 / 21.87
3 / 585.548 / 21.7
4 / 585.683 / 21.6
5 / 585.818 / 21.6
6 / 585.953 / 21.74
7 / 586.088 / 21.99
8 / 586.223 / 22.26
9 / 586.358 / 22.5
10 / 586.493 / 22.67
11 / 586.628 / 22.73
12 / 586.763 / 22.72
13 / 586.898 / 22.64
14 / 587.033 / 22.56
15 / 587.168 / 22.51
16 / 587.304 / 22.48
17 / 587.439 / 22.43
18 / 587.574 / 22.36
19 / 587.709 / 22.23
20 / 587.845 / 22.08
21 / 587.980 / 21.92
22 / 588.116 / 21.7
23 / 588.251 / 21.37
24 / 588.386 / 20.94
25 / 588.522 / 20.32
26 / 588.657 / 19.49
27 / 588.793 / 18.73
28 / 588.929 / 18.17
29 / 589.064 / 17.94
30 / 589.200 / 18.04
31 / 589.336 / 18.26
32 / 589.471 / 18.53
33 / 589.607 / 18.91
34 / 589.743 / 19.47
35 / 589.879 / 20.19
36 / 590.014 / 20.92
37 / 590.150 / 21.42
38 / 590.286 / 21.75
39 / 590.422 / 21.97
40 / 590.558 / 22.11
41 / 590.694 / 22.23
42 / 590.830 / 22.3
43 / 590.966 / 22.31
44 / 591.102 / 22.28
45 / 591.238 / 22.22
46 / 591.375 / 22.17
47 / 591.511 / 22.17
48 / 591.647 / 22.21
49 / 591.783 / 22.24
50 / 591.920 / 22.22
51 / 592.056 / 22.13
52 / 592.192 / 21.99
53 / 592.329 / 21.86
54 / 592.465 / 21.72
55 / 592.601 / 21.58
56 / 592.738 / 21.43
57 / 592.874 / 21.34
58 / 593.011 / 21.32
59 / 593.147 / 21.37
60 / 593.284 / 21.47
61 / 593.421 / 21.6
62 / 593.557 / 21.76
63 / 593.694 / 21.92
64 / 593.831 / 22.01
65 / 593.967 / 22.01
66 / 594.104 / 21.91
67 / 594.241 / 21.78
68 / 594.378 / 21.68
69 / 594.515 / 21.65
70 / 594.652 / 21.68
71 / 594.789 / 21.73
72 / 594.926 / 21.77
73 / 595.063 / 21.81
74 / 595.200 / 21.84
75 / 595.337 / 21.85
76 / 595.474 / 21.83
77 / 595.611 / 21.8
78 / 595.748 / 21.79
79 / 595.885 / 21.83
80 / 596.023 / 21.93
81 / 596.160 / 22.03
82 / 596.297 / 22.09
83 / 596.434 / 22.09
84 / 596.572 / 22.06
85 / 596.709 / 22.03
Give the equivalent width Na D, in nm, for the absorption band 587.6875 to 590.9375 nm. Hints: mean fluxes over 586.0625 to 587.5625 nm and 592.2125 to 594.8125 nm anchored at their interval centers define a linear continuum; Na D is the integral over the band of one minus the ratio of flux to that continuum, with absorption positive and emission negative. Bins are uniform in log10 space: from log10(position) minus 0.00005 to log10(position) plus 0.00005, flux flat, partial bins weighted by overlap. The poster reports 0.26 nm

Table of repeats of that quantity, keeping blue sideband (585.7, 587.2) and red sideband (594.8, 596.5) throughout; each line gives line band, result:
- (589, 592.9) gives 0.17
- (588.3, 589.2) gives 0.12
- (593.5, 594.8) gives 0.01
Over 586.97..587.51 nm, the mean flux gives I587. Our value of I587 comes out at 22.5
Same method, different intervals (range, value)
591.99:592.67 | 21.9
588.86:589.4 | 18.1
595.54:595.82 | 21.8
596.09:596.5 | 22.1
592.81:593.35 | 21.4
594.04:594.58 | 21.7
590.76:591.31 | 22.3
